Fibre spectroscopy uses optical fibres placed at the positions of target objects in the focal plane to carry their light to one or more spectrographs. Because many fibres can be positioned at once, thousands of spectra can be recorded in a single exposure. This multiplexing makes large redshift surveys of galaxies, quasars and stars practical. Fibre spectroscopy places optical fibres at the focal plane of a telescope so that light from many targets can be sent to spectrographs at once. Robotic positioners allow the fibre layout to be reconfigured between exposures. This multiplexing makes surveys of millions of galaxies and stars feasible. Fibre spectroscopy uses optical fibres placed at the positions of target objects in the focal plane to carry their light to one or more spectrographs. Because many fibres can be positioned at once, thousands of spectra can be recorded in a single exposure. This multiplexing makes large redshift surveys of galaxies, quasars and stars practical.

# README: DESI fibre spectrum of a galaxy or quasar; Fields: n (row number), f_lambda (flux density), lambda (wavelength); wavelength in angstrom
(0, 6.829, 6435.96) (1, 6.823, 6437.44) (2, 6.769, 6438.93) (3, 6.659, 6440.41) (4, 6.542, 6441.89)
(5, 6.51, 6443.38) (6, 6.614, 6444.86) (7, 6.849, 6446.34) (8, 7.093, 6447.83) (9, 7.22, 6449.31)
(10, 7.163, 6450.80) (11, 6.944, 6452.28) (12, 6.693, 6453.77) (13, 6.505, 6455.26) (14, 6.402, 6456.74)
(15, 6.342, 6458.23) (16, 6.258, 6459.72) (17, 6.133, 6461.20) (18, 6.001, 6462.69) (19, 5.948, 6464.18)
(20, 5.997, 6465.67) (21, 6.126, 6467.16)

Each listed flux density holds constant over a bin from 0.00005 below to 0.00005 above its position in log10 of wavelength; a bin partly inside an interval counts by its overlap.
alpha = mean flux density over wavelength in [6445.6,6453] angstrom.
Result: 7.06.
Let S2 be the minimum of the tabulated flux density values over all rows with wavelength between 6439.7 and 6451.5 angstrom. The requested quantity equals 6.51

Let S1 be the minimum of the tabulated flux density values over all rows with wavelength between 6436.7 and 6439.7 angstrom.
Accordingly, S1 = 6.769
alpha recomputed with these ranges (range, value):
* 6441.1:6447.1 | 6.63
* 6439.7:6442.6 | 6.61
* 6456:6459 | 6.37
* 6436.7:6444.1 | 6.65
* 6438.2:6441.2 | 6.72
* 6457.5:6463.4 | 6.19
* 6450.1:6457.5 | 6.74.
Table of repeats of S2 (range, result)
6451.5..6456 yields 6.505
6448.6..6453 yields 6.944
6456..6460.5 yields 6.258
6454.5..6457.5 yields 6.402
